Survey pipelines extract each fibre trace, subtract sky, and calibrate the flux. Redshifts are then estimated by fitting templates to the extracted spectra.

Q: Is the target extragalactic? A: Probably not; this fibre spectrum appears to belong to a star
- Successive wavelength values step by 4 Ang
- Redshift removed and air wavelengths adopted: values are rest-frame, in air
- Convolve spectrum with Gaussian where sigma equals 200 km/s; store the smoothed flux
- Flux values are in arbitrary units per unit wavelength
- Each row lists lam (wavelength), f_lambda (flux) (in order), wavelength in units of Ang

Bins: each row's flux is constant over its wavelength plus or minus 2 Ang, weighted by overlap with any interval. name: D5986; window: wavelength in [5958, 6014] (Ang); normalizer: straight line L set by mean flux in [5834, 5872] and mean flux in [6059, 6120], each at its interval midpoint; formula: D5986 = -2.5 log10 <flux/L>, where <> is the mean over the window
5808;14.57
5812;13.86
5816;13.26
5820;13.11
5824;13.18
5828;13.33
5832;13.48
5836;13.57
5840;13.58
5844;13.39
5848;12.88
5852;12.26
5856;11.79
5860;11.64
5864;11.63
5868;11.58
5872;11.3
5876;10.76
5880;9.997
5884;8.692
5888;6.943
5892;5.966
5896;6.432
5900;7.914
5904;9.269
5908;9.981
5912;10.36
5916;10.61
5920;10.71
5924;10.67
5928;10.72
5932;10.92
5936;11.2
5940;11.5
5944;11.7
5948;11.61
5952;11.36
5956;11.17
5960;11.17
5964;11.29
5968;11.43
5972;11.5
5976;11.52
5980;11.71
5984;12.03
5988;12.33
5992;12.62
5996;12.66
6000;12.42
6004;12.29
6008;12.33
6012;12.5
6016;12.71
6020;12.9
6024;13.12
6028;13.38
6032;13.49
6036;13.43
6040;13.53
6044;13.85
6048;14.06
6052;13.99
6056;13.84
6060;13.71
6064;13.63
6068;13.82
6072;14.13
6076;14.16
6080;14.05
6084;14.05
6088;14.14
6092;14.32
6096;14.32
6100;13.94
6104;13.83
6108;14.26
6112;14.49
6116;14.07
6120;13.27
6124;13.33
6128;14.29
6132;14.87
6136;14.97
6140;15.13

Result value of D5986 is 0.12 mag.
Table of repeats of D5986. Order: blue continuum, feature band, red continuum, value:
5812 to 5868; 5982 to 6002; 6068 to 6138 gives 0.10 mag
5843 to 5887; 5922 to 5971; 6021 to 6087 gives 0.10 mag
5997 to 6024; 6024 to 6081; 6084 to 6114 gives -0.03 mag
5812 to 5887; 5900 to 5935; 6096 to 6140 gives 0.23 mag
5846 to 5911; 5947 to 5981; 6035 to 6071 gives 0.04 mag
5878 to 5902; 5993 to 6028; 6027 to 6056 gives -0.02 mag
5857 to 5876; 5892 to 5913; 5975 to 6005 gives 0.35 mag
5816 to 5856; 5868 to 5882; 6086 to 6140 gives 0.22 mag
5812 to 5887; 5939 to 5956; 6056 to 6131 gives 0.12 mag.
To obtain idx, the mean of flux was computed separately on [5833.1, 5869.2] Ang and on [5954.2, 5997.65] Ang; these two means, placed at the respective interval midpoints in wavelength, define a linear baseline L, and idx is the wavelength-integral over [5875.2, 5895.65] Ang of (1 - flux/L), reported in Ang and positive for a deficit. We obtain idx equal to 6.9 Ang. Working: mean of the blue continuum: 12.5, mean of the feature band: 8.17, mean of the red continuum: 11.8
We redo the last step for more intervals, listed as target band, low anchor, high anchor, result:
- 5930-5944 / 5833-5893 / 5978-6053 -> 0.87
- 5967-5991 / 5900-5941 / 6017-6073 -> 0.26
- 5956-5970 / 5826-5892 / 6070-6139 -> 1.50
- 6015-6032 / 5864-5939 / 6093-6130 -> -1.24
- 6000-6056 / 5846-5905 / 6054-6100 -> -0.70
